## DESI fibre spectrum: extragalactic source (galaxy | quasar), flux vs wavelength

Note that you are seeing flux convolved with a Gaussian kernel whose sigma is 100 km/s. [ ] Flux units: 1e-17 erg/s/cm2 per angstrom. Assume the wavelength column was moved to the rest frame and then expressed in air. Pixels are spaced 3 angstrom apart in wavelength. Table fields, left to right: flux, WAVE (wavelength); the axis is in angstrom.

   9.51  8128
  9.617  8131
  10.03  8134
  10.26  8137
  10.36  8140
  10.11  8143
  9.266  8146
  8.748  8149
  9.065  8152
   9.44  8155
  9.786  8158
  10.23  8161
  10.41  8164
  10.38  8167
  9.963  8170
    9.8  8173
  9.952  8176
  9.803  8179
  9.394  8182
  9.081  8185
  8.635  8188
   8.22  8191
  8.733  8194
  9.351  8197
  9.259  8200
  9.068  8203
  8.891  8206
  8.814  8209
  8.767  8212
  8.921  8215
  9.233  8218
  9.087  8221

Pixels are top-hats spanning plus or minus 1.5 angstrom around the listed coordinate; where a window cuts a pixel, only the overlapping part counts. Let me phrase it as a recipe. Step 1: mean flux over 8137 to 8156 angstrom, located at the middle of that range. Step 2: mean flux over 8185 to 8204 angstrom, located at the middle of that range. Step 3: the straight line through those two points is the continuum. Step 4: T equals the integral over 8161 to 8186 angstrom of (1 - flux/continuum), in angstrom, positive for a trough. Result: -1.9 angstrom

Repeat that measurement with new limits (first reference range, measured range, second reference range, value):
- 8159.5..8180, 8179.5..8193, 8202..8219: 1.0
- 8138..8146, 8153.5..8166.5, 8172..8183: -0.1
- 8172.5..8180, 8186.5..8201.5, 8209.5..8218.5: 0.9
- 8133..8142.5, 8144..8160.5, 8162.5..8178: 1.3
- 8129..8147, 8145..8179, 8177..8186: -0.2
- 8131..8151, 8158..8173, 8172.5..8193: -1.1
